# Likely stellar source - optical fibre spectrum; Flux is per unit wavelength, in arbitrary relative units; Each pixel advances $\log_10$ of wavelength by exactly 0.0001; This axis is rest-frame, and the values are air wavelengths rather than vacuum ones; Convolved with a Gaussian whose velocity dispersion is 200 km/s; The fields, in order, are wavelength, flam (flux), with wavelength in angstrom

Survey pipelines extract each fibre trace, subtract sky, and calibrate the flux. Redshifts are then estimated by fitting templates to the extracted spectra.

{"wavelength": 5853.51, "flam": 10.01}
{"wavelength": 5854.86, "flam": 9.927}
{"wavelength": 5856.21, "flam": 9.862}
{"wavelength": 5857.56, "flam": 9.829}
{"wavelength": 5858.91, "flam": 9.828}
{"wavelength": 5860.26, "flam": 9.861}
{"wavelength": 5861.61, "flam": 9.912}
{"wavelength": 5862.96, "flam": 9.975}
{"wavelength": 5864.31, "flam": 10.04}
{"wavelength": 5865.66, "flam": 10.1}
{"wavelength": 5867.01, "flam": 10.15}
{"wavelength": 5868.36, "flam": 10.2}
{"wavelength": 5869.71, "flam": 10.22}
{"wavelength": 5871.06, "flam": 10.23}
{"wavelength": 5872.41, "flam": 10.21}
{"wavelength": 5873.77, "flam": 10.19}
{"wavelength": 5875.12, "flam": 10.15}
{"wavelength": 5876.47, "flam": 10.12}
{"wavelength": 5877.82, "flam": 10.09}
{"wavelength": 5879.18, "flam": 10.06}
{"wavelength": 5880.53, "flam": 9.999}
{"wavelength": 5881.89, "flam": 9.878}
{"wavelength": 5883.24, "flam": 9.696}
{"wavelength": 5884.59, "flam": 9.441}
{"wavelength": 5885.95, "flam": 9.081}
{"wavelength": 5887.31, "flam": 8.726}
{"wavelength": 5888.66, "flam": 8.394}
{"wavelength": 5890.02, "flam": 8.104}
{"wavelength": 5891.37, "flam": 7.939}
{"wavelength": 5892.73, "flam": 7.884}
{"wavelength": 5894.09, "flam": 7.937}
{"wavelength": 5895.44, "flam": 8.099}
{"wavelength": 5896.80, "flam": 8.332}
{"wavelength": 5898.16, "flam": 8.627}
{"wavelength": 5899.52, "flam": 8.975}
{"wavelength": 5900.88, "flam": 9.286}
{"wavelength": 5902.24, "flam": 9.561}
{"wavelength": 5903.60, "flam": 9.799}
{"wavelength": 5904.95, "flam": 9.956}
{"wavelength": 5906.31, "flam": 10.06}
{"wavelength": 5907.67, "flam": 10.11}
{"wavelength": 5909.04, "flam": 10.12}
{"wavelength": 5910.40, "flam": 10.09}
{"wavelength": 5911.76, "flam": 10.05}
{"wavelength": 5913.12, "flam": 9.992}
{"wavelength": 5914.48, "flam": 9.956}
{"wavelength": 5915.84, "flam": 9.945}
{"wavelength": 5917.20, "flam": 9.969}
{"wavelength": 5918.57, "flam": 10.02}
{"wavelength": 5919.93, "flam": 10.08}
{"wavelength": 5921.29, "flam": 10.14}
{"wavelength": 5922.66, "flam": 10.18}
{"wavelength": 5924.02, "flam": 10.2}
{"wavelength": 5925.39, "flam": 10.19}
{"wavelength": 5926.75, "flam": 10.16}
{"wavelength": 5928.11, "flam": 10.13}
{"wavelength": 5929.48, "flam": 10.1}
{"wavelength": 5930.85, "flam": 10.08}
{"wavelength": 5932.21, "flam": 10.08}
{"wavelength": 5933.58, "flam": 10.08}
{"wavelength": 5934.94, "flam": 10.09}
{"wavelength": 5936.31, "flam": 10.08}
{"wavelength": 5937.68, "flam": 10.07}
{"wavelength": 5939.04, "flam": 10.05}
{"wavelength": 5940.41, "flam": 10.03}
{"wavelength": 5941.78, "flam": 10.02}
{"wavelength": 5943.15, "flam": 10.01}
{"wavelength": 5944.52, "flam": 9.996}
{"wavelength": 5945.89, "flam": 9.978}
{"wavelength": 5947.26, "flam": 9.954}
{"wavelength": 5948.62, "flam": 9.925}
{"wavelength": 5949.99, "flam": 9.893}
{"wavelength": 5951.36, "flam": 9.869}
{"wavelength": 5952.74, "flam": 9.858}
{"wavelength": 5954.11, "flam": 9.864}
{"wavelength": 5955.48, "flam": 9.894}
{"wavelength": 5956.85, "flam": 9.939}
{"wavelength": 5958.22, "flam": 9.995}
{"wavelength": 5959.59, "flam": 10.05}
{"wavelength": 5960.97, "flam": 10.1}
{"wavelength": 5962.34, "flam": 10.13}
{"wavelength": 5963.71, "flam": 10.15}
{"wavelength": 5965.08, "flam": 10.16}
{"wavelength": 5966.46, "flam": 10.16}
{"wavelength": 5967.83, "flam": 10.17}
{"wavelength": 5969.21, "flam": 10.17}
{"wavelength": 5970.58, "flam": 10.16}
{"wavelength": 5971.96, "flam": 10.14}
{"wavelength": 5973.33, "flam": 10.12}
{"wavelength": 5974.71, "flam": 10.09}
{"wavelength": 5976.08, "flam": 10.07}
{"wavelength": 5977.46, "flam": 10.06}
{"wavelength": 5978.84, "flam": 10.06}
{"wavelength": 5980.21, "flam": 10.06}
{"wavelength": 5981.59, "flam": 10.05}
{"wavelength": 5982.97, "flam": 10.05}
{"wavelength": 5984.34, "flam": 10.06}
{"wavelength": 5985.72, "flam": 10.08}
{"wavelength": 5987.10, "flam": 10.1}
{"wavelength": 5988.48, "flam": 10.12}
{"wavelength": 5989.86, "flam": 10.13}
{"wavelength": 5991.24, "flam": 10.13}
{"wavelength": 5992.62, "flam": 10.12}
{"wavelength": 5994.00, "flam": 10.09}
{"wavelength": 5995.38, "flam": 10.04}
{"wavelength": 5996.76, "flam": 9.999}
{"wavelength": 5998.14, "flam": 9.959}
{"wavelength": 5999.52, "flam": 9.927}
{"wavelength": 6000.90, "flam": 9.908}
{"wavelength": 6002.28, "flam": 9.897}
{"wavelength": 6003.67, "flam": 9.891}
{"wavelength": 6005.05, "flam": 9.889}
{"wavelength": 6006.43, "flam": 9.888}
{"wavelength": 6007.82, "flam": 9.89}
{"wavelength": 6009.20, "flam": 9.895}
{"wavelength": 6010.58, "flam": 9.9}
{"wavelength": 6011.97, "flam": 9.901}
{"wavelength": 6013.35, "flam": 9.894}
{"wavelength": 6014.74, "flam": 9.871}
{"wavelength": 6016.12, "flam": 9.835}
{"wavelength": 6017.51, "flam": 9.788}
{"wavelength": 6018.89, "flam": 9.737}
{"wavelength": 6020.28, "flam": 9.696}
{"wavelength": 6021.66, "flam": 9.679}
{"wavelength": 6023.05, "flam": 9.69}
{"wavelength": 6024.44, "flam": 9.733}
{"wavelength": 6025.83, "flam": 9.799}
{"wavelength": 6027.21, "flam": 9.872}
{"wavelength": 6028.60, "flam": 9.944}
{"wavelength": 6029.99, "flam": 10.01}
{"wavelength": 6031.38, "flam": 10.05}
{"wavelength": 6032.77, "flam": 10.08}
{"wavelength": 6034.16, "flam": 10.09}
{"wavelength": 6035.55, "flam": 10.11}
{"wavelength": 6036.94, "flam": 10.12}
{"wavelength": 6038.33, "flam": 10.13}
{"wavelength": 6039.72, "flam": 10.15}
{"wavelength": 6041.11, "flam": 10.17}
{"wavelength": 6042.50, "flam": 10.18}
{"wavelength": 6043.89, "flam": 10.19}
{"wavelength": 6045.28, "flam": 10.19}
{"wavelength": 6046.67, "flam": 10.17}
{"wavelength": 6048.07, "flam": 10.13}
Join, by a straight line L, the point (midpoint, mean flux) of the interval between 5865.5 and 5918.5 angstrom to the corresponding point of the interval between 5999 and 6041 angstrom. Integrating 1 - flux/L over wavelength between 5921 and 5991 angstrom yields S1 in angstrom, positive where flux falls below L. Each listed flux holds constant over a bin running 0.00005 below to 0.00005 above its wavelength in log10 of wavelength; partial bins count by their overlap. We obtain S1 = -2.5 angstrom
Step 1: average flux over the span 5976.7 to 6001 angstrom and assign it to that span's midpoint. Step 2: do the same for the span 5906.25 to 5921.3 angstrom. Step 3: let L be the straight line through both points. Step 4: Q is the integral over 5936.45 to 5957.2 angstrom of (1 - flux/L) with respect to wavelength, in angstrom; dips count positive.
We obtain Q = 0.2 angstrom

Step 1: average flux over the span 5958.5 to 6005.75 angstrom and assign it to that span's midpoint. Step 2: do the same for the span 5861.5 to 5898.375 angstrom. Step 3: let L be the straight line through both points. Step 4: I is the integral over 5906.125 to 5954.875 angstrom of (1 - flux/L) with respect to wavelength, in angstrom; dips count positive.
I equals -1.5 angstrom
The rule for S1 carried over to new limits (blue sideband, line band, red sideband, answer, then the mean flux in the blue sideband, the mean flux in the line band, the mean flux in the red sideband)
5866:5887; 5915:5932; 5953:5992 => -0.1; 9.96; 10.1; 10.1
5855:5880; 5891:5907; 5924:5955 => 1.8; 10.1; 8.89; 10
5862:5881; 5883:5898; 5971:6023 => 2.4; 10.1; 8.48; 9.97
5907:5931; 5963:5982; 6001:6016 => -0.3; 10.1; 10.1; 9.89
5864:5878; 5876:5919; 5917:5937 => 3.2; 10.2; 9.38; 10.1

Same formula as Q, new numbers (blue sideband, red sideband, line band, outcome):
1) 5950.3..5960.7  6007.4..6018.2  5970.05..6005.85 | -0.54 angstrom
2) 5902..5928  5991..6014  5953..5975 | -0.18 angstrom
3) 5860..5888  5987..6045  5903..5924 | -0.22 angstrom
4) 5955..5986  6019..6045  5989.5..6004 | 0.05 angstrom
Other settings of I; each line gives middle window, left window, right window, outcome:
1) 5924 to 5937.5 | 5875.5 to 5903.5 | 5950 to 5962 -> -0.7 angstrom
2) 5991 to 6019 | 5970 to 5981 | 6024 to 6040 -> 0.3 angstrom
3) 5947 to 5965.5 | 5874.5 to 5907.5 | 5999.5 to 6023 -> -0.8 angstrom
